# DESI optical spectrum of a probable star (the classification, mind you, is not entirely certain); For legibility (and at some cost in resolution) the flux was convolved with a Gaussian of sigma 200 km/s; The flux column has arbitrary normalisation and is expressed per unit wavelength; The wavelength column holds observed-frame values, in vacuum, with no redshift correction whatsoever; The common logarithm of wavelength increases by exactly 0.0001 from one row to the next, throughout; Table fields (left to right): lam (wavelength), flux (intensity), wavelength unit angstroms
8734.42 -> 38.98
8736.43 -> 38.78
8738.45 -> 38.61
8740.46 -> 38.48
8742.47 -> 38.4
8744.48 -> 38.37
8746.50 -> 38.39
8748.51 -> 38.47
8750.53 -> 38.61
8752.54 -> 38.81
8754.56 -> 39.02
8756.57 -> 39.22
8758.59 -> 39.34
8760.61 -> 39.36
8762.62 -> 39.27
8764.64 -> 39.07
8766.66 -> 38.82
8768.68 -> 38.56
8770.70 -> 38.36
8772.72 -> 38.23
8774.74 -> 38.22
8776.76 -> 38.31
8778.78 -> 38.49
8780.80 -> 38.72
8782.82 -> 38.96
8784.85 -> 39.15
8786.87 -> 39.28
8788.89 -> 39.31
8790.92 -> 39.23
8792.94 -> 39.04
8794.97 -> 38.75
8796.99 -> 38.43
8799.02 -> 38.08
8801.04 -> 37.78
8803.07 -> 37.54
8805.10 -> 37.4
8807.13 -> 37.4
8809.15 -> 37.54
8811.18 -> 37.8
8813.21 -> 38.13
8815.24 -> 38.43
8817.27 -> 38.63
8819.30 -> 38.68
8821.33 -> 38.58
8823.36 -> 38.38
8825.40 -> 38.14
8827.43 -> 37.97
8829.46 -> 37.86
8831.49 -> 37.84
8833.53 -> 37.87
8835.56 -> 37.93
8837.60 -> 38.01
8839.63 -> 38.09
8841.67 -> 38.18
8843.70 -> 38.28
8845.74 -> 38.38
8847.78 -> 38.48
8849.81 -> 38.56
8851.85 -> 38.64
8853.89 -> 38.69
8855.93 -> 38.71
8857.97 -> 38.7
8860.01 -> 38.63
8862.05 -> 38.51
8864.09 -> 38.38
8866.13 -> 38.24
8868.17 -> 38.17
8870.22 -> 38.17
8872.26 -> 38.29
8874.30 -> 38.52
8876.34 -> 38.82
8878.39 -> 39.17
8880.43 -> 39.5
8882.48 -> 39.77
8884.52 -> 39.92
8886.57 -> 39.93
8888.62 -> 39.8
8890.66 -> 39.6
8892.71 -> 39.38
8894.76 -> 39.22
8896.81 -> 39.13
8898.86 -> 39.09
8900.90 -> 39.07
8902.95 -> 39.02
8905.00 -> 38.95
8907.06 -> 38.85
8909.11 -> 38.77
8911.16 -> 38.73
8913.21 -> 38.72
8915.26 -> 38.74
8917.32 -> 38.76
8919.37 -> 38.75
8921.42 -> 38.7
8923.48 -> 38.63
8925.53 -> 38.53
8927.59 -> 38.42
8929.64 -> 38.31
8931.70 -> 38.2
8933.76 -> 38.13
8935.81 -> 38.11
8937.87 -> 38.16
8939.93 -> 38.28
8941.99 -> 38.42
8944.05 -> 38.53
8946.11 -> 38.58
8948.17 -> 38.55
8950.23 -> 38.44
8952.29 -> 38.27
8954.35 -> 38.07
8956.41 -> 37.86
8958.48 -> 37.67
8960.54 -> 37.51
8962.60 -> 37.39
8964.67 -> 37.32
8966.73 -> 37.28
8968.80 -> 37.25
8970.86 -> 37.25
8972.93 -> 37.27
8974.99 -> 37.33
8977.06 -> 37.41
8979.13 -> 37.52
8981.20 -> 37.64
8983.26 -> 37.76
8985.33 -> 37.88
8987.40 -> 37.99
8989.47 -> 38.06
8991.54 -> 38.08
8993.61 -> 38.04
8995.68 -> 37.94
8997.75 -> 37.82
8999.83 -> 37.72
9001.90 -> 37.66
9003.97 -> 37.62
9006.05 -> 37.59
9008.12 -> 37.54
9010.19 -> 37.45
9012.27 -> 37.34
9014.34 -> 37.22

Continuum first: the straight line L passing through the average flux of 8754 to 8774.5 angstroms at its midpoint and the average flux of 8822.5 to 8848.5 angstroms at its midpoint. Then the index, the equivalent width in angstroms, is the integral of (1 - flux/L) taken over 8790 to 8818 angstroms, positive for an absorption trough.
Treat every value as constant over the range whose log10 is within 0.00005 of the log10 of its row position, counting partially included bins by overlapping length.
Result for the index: 0.2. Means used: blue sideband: 38.9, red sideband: 38.1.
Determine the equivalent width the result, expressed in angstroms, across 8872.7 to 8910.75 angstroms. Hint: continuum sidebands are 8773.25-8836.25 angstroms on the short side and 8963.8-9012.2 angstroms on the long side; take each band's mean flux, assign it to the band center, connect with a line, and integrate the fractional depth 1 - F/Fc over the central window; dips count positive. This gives -1.2 angstroms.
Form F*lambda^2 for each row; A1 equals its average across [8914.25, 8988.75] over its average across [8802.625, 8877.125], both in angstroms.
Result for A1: 1.0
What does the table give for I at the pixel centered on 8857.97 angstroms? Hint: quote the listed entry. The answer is 38.7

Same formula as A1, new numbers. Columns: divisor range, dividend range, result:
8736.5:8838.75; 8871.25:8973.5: 1.03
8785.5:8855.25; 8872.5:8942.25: 1.04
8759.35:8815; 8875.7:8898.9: 1.05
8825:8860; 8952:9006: 1.01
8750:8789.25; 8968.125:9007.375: 1.02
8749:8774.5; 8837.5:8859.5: 1.01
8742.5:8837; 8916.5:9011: 1.03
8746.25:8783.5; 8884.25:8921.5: 1.04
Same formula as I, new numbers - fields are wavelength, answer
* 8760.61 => 39.36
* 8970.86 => 37.25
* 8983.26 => 37.76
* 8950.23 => 38.44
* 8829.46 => 37.86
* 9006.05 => 37.59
